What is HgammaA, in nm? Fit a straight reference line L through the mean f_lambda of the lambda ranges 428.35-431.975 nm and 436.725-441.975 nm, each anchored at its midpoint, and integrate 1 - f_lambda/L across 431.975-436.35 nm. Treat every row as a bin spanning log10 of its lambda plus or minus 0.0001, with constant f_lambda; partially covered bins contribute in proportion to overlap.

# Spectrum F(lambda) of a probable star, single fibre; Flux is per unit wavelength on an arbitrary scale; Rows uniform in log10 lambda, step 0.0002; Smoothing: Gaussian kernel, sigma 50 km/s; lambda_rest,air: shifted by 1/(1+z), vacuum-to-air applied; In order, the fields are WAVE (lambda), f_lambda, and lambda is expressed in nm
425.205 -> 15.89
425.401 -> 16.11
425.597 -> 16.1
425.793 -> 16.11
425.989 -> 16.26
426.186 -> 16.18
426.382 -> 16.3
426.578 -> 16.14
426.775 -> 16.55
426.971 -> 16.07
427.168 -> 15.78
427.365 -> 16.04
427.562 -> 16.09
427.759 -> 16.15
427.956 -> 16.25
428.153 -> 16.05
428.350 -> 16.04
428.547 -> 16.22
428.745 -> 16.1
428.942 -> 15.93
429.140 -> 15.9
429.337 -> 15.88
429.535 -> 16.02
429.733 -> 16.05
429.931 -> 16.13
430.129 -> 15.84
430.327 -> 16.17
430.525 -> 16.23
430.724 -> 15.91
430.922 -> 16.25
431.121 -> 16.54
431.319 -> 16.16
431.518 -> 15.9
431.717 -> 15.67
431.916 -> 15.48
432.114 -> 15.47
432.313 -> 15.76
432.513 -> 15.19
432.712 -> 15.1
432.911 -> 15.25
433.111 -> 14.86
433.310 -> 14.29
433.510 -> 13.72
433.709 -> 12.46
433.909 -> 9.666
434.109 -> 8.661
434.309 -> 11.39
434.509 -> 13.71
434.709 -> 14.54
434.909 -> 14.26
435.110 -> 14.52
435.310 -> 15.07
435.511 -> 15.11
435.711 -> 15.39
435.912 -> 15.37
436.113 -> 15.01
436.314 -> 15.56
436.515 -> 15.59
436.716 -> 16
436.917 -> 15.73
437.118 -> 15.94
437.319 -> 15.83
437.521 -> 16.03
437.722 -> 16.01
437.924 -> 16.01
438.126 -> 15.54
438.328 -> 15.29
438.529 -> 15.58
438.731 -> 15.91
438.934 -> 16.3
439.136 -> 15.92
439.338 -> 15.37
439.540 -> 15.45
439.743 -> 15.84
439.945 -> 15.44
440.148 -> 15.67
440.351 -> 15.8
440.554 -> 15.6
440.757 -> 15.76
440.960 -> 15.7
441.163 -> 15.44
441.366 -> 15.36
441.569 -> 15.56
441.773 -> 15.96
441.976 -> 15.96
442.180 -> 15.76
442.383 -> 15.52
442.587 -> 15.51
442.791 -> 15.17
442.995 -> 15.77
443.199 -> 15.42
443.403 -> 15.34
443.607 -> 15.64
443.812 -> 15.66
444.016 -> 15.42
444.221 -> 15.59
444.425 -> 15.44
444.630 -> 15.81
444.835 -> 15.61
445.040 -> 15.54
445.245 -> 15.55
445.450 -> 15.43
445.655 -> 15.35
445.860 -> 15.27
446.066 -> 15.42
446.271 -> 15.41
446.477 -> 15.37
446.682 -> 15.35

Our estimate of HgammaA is 0.50 nm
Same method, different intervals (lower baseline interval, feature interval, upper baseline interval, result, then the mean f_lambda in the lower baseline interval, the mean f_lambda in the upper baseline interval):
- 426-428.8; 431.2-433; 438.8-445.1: 0.05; 16.1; 15.6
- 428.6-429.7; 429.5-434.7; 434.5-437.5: 0.31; 16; 15.2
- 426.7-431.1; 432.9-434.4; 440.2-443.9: 0.33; 16.1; 15.6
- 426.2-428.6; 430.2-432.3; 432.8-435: -0.25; 16.1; 13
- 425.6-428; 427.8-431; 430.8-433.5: -0.05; 16.2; 15.5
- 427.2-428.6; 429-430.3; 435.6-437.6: 0.00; 16.1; 15.6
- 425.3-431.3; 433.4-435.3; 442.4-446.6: 0.38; 16.1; 15.5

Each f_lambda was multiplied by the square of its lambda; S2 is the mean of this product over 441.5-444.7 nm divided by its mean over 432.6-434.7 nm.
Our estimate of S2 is 1.25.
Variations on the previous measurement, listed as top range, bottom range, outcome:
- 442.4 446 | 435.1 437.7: 1.03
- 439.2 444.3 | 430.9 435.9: 1.13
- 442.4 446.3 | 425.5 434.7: 1.08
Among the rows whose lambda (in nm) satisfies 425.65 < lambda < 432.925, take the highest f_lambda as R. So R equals 16.55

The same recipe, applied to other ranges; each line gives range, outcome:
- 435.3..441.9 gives 16.3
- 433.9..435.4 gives 15.07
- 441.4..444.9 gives 15.96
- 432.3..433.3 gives 15.76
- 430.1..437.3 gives 16.54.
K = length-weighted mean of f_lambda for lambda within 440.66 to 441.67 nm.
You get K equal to 15.6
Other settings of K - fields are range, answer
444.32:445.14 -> 15.6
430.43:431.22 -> 16.2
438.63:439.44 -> 15.9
